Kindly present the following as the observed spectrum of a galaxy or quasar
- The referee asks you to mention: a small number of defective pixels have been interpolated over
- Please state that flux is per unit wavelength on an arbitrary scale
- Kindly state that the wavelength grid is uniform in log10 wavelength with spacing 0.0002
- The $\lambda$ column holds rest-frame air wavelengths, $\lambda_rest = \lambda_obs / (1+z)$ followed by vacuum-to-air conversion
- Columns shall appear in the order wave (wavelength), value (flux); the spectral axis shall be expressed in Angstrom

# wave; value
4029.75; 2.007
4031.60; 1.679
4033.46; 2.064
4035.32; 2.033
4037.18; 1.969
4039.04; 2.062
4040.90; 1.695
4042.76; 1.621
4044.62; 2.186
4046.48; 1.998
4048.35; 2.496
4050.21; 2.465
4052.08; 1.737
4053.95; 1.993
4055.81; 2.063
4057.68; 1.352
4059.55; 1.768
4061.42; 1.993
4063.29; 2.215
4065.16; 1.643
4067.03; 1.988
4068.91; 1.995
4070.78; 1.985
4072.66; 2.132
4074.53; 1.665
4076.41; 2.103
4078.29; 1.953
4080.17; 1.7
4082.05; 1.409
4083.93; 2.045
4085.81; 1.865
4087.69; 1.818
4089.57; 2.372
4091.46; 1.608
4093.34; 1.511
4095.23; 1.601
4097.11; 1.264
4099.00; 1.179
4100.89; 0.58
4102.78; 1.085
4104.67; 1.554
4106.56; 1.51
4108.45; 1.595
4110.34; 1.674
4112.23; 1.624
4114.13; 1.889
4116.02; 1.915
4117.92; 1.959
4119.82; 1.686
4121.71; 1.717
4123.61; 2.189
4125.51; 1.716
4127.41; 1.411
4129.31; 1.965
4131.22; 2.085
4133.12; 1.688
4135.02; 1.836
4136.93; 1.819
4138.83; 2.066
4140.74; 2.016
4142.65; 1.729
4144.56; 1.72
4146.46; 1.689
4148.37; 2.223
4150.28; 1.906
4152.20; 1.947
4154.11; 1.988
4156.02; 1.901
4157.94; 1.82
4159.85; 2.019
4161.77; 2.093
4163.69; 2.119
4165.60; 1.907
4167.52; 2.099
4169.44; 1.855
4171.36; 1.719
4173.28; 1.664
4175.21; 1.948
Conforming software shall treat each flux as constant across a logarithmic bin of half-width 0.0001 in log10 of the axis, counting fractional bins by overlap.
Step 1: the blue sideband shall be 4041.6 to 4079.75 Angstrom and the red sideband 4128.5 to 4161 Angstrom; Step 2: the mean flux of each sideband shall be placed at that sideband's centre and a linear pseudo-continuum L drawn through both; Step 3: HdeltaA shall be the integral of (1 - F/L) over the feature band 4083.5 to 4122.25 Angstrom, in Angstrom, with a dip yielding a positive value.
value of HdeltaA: 6.4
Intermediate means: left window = 1.96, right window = 1.91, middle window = 1.62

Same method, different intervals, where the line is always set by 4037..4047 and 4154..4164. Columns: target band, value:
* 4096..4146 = 7.36 Angstrom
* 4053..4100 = 3.11 Angstrom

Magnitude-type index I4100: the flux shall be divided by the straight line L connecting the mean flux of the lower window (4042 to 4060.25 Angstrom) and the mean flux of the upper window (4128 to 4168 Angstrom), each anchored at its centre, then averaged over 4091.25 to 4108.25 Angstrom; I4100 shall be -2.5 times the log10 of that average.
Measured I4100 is 0.42 mag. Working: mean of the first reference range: 1.97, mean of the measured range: 1.32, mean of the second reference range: 1.93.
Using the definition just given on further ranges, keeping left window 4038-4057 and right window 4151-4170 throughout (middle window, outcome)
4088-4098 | 0.190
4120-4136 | 0.097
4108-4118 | 0.131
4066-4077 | 0.023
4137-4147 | 0.076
